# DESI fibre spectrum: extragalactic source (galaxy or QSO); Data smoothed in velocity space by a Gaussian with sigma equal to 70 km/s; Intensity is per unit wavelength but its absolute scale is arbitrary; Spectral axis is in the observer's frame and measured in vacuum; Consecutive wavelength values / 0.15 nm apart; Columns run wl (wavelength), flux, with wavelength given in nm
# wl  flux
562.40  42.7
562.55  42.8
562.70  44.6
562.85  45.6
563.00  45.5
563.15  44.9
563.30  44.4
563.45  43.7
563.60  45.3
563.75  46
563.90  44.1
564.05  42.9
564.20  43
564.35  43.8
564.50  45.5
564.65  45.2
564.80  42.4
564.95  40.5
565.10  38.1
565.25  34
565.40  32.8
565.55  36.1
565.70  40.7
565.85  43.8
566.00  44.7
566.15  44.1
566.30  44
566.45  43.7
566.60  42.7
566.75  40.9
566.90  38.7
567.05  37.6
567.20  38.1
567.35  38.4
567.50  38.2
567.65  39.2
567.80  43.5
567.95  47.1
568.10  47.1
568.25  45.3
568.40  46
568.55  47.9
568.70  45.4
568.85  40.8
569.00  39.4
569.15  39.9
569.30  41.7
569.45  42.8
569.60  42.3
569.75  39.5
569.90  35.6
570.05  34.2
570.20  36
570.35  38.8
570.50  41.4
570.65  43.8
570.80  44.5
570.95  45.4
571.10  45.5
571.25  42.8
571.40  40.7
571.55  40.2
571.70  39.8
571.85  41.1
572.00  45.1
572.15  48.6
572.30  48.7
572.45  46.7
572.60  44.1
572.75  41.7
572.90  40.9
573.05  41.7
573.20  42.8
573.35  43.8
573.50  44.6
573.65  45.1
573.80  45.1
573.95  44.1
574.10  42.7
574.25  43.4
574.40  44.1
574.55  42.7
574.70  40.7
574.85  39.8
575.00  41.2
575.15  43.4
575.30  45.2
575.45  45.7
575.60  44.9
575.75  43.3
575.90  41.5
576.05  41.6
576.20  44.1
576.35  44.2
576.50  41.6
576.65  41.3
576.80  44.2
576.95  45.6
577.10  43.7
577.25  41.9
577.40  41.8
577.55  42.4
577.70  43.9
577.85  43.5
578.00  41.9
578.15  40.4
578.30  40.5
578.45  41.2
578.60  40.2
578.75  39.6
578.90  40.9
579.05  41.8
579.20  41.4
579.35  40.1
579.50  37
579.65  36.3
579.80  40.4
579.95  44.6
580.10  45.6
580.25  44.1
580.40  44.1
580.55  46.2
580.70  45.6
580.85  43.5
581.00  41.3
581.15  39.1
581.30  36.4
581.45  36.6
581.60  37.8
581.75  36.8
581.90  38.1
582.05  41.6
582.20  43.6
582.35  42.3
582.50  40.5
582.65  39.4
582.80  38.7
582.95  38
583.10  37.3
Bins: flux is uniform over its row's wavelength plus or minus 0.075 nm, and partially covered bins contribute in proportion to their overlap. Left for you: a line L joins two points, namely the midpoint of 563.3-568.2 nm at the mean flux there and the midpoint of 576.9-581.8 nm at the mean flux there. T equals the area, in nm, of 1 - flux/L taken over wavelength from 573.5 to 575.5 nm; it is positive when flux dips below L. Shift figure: -0.09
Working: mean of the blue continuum 41.8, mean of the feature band 43.3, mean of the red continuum 41.4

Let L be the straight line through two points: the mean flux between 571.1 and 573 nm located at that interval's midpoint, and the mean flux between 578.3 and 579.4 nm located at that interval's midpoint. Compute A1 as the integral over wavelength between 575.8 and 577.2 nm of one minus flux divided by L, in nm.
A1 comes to -0.05 nm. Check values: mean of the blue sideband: 43.4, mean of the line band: 43.1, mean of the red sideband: 40.7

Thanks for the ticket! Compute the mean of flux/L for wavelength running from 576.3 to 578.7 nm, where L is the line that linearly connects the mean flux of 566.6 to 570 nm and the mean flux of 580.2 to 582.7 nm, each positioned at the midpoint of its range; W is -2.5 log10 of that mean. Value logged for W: -0.031 mag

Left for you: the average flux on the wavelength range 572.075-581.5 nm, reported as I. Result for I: 42.6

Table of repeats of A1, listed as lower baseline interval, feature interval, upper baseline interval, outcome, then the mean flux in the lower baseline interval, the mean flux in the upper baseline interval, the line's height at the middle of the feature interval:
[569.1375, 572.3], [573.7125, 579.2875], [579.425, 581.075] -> -0.05 nm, 41.6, 42.6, 42.2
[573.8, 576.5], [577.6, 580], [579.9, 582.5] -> 0.08 nm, 43.1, 41.5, 42.2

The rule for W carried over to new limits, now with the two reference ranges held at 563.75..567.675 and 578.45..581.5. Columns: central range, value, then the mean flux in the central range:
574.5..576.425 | -0.05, 42.9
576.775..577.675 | -0.05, 43.2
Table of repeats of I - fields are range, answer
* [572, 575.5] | 43.8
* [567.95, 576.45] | 42.9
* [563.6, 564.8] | 44.3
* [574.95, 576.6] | 43.3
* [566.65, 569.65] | 42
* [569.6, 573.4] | 42.1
